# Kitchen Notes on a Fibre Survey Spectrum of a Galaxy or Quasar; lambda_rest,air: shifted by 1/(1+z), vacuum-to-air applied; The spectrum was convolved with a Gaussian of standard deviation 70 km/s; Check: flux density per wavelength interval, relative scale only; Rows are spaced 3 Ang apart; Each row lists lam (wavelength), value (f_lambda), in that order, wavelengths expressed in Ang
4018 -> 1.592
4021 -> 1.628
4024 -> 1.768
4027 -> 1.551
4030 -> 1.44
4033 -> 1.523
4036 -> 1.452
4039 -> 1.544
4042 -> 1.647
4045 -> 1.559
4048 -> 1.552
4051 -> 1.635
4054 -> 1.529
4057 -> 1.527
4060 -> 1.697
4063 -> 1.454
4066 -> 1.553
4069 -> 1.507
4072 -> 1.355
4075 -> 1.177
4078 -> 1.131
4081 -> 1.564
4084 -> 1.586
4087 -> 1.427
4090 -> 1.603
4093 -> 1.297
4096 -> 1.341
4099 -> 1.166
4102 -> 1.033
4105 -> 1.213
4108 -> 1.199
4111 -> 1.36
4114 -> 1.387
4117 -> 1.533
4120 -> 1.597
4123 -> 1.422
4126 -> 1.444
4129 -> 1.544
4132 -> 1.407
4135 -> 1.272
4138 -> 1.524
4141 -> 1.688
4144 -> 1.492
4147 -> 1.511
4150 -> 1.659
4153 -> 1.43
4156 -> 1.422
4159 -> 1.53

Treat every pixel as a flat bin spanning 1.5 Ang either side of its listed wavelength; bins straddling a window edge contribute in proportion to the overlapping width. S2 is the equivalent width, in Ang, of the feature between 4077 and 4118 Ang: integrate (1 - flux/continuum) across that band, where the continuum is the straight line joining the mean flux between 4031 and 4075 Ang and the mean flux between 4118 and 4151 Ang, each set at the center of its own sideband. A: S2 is 4.5 Ang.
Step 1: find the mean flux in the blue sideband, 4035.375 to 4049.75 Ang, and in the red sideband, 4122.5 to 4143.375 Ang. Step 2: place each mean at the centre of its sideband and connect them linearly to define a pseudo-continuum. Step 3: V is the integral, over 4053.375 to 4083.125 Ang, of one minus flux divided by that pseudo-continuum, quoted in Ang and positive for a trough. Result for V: 1.6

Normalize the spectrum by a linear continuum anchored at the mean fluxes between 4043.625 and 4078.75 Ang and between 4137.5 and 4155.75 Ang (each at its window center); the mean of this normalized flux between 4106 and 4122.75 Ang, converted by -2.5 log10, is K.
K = 0.08 mag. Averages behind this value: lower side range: 1.48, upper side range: 1.54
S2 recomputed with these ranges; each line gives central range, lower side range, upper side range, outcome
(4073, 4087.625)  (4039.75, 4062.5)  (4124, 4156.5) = 1.70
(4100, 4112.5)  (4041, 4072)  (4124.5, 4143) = 2.54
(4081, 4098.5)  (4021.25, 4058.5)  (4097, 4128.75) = -0.37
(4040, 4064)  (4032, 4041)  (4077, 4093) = -1.31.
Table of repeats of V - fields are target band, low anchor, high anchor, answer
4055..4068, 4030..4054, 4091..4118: -0.8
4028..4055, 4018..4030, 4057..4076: 0.2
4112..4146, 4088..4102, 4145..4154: -0.6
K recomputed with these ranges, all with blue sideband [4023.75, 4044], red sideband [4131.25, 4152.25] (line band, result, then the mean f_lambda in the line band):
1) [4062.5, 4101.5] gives 0.107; 1.39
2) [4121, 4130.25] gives 0.029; 1.47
